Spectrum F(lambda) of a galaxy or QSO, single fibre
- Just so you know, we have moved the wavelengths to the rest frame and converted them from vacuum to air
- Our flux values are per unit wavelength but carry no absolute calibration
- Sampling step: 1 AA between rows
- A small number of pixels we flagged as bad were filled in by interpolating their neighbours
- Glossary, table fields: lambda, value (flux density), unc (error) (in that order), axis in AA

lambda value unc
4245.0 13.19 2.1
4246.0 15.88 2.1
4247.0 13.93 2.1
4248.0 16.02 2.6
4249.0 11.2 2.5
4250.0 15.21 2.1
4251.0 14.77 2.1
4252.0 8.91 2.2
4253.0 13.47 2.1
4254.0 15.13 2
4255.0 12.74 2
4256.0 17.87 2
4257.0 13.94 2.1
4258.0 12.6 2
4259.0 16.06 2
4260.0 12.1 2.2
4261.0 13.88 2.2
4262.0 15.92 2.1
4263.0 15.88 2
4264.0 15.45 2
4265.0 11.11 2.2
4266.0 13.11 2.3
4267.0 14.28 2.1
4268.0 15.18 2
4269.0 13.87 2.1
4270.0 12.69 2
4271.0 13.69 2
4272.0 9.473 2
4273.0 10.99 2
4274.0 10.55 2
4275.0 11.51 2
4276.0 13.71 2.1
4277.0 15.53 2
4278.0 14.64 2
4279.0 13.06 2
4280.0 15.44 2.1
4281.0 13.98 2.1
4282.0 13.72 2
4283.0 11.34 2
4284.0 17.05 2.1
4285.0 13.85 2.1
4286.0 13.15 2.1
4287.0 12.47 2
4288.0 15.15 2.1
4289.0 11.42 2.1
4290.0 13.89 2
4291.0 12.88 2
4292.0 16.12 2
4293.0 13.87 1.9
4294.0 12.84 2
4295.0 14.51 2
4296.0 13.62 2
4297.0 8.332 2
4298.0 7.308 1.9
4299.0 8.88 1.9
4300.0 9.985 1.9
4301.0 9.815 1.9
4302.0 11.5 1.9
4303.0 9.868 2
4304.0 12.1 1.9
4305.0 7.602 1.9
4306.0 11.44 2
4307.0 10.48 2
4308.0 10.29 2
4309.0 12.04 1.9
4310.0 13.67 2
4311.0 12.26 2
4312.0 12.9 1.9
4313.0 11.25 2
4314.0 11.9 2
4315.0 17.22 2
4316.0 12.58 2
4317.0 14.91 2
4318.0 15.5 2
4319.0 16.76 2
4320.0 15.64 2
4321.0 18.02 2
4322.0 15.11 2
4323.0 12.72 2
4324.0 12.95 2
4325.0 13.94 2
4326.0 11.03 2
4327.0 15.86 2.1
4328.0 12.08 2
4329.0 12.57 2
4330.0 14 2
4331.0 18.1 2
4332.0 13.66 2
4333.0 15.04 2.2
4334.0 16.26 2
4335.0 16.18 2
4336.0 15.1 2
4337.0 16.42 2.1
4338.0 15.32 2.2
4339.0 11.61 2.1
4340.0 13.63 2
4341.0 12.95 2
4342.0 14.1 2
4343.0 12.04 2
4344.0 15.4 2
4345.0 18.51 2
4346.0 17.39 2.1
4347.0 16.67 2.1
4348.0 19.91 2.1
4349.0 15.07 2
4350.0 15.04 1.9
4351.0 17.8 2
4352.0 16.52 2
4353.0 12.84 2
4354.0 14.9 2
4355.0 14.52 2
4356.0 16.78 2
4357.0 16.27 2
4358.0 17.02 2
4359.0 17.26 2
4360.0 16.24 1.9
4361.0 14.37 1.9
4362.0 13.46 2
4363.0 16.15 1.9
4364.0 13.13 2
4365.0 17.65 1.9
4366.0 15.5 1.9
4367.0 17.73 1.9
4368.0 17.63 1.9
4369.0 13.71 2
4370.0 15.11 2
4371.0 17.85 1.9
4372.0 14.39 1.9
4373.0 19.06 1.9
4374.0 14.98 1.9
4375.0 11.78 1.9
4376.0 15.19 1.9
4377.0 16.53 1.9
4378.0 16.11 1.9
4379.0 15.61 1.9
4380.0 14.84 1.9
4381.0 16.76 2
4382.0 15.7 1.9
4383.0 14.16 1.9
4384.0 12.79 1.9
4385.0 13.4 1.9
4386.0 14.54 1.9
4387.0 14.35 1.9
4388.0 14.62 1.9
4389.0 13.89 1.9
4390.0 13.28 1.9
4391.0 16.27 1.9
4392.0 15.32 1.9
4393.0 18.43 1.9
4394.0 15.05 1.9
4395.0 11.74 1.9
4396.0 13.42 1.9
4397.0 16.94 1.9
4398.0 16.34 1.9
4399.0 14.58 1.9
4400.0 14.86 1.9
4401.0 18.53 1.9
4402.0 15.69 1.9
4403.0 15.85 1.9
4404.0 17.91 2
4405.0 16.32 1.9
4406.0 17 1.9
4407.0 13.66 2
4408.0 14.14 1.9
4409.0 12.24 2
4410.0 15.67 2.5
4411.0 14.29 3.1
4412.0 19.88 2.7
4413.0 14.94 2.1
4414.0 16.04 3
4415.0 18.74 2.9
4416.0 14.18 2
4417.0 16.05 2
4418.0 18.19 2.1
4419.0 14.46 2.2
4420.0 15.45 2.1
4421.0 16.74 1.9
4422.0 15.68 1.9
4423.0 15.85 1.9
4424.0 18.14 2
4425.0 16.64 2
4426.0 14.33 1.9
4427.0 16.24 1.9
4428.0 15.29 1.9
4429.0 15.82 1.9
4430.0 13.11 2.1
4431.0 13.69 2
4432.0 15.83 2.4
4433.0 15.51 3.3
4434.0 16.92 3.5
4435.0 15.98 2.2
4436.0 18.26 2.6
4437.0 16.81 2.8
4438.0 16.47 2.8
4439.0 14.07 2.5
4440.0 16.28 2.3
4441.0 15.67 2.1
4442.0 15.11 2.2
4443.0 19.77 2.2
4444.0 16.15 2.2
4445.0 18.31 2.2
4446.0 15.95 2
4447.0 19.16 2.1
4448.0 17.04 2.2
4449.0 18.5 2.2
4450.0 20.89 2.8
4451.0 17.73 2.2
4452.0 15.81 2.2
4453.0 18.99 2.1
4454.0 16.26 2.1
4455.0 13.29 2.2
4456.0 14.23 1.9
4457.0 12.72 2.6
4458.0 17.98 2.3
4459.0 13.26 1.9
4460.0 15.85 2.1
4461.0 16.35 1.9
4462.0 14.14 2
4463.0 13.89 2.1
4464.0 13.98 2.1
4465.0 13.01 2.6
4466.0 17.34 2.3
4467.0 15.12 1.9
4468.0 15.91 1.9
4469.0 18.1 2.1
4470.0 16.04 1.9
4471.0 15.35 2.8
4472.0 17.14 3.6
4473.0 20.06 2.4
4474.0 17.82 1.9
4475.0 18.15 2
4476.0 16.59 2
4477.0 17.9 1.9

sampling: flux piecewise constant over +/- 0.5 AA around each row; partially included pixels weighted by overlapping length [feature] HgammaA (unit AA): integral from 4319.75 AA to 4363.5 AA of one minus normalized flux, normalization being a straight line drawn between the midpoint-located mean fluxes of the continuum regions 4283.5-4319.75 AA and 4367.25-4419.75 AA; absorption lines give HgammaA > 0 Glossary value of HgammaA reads -4.3 AA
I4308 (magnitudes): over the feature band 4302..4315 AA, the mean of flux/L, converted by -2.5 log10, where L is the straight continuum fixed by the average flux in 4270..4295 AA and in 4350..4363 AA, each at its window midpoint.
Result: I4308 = 0.22 mag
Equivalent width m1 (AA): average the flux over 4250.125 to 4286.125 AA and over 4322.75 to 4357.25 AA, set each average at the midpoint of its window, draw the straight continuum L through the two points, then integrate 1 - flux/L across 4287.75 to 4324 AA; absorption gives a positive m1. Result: 4.4 AA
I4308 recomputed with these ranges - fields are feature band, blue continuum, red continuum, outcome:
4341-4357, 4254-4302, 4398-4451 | -0.08 mag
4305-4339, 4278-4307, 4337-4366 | 0.00 mag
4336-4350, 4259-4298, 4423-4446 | -0.06 mag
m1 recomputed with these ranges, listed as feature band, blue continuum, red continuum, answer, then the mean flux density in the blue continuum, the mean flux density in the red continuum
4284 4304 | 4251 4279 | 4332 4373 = 2.79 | 13.5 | 15.6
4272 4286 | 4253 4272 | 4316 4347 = 0.87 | 14.1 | 14.8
